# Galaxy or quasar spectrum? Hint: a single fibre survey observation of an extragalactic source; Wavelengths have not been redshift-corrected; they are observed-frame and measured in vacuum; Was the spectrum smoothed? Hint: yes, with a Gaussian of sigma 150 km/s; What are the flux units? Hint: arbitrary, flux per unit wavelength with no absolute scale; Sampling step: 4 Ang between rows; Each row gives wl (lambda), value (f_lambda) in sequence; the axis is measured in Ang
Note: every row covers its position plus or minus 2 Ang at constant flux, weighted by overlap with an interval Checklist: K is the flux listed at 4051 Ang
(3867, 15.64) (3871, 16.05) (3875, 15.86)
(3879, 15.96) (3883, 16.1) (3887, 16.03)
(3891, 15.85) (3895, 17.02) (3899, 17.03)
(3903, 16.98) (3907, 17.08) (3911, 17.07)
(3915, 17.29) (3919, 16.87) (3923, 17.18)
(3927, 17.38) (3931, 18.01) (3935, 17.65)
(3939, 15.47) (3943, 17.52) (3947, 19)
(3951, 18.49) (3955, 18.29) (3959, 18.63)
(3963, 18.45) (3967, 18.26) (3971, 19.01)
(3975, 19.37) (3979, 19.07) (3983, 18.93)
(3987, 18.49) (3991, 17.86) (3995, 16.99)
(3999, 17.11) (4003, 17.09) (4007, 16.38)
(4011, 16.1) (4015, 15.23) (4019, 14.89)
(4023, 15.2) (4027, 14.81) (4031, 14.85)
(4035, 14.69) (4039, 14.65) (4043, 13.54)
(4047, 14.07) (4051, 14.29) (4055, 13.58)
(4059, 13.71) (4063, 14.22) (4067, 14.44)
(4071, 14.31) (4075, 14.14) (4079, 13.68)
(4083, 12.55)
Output 14.29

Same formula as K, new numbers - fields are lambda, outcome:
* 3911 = 17.07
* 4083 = 12.55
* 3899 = 17.03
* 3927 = 17.38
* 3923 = 17.18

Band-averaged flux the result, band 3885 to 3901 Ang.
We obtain 16.5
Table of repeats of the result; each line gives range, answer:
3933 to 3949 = 17.4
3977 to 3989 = 18.8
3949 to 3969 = 18.4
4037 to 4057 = 14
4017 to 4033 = 14.9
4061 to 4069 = 14.3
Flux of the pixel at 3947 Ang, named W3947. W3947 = 19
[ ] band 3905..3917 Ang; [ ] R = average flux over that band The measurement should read 17.1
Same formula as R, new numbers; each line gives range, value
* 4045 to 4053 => 14.2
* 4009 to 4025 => 15.4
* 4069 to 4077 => 14.2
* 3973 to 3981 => 19.2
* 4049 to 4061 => 13.9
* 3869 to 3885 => 16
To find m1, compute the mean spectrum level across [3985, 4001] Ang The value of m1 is 17.6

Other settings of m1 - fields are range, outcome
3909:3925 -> 17.1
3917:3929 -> 17.1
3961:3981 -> 18.8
